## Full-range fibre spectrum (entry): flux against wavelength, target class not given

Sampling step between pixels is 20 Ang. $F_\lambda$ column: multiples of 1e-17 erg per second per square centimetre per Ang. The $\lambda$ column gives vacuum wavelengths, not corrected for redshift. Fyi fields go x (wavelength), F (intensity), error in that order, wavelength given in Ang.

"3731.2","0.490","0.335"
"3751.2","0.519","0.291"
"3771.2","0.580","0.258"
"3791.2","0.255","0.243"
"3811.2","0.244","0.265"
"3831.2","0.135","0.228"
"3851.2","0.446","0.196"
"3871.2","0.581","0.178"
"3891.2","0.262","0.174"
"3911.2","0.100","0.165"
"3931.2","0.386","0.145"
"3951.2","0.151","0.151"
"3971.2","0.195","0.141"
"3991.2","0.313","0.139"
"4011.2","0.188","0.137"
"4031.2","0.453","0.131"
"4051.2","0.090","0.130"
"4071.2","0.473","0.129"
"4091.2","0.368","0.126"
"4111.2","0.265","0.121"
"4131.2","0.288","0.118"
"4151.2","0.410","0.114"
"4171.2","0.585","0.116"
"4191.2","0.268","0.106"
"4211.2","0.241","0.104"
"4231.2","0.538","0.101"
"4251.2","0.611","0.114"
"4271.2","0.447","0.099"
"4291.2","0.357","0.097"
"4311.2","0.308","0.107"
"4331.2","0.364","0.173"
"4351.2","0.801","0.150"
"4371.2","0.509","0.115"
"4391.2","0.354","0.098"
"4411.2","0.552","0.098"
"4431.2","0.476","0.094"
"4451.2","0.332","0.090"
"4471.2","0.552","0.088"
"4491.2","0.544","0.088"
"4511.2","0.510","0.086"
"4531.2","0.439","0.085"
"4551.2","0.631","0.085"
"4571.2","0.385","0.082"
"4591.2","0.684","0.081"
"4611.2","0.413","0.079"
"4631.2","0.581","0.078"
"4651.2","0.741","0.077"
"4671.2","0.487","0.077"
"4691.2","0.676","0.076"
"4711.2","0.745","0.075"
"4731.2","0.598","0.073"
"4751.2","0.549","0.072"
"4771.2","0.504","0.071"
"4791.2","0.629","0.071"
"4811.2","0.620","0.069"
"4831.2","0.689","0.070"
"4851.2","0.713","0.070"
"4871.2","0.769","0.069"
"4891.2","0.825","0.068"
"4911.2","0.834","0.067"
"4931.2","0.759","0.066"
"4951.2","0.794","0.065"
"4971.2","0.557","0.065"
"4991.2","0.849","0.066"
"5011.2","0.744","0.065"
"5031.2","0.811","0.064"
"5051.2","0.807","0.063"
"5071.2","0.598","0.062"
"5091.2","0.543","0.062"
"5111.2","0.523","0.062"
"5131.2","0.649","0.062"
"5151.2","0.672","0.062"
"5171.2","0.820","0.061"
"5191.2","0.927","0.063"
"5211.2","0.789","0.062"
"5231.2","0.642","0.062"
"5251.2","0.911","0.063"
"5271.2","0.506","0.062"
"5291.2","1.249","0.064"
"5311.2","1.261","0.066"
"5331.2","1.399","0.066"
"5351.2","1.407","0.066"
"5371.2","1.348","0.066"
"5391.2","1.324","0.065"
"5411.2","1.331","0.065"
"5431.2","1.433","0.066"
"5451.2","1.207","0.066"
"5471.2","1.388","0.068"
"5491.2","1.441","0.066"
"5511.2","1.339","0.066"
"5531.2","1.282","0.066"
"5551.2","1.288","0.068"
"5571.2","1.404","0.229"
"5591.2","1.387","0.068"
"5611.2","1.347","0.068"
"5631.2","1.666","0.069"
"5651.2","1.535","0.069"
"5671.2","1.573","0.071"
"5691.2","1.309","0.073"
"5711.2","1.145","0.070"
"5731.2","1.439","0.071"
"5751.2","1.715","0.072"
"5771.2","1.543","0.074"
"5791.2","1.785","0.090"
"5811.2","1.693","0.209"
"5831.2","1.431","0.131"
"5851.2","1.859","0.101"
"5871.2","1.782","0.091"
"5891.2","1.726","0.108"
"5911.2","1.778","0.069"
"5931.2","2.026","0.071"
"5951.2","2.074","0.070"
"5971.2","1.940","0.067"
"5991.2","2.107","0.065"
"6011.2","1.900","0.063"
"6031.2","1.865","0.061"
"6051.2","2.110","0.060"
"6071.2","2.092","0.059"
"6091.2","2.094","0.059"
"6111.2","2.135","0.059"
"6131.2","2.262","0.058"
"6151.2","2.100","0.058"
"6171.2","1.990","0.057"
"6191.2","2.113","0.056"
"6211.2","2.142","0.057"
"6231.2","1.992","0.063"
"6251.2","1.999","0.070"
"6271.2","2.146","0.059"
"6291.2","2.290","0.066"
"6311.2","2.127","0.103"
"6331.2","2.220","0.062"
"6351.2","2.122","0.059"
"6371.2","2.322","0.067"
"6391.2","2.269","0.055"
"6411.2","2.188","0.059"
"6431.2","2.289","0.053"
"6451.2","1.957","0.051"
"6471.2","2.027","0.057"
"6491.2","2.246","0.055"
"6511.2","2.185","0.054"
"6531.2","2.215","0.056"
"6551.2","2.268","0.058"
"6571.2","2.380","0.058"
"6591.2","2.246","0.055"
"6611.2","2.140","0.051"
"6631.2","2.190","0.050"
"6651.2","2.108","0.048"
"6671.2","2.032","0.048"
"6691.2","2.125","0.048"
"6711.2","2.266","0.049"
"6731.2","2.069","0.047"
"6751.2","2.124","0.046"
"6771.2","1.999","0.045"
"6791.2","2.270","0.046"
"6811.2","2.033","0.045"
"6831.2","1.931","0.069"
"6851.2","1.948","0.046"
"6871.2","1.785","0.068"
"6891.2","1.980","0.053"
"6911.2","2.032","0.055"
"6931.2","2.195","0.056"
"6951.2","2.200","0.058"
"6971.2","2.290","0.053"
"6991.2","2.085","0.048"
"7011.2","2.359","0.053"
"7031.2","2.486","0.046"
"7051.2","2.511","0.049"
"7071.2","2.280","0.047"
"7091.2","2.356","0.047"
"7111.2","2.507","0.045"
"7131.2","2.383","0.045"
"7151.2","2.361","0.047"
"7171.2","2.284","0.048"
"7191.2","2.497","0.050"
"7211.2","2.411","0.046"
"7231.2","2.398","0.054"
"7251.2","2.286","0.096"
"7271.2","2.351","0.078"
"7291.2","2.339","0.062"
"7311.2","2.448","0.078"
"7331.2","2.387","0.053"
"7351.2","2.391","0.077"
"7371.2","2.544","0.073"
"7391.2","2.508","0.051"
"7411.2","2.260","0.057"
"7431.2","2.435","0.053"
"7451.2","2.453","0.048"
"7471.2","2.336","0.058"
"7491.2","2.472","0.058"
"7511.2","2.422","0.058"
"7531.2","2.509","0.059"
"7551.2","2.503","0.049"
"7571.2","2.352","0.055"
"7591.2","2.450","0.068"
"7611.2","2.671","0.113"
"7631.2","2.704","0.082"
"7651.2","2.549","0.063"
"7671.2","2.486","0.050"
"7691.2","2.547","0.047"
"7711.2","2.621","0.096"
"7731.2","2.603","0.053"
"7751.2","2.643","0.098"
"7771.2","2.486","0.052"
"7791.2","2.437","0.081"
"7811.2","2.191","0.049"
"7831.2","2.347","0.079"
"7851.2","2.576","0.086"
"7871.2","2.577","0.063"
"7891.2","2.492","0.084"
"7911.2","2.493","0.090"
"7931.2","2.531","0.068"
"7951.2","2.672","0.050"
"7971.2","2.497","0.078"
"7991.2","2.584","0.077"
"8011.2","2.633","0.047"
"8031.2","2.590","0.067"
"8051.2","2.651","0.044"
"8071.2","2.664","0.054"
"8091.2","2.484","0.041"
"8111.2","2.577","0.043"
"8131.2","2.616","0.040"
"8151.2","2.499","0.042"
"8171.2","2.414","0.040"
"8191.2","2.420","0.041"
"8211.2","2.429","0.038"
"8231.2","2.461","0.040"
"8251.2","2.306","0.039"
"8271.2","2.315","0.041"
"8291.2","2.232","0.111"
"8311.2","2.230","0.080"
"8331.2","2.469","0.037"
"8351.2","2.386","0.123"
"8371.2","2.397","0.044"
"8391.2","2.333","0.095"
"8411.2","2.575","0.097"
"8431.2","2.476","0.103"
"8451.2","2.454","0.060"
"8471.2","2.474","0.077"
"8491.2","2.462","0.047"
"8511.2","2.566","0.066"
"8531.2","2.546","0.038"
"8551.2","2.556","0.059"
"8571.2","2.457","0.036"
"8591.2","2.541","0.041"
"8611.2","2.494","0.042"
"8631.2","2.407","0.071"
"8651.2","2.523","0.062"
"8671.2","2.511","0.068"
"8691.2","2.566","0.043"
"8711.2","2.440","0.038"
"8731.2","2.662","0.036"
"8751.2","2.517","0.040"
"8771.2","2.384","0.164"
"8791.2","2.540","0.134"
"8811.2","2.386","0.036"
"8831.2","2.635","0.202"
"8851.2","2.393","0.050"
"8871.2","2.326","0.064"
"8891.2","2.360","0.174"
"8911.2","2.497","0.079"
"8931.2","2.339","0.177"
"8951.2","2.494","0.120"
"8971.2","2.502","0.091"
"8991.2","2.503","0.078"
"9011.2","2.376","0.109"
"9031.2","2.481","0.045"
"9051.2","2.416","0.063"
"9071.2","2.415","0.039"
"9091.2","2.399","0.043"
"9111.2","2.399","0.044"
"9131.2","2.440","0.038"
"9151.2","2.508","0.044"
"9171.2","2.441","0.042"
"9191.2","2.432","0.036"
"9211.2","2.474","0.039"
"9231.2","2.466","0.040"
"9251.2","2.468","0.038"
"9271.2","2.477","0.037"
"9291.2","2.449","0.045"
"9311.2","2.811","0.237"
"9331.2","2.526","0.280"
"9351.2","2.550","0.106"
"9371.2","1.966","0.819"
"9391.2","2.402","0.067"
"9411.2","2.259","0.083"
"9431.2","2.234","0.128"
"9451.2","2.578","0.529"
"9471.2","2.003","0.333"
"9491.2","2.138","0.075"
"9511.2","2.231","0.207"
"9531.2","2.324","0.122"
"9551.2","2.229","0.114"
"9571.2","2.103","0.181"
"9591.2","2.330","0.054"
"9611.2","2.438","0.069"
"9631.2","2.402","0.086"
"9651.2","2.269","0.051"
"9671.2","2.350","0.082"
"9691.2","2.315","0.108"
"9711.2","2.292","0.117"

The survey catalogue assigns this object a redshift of 0.33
